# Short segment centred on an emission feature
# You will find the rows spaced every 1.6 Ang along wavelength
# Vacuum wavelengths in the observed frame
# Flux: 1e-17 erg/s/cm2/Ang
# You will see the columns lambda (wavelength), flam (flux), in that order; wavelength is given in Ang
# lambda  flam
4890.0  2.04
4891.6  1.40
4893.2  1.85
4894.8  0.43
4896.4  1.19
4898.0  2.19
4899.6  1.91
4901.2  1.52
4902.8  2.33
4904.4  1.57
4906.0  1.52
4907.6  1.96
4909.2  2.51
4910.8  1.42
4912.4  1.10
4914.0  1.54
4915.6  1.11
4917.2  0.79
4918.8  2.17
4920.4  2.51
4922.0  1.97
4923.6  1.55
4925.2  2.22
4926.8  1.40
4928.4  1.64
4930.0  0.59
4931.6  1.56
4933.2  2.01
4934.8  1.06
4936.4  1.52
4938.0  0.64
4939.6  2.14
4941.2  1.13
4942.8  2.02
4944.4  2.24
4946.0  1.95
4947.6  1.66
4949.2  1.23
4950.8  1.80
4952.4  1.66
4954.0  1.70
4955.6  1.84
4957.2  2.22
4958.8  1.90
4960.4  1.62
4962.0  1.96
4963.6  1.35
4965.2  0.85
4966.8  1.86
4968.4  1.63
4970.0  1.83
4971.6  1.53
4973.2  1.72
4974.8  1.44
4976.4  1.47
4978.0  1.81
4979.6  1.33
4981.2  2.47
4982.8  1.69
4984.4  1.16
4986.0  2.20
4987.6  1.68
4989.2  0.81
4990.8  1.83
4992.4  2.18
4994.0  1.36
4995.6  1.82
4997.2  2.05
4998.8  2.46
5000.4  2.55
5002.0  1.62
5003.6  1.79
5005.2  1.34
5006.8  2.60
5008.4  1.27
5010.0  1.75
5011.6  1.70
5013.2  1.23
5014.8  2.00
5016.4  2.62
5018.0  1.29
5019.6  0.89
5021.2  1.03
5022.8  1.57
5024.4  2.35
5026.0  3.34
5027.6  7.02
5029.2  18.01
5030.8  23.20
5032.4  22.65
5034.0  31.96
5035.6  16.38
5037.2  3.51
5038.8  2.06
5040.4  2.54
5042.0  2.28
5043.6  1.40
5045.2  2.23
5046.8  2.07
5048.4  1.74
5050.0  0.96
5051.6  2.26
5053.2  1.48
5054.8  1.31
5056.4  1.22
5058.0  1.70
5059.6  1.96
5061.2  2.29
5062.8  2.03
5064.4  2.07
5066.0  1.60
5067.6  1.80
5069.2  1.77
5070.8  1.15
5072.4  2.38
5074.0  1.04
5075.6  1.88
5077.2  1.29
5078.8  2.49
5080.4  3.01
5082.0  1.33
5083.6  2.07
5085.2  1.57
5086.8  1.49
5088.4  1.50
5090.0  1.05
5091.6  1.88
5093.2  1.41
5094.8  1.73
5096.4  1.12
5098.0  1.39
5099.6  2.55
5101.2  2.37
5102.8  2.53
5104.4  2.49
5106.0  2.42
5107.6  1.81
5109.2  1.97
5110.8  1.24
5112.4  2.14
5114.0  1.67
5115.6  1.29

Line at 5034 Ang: [O II]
